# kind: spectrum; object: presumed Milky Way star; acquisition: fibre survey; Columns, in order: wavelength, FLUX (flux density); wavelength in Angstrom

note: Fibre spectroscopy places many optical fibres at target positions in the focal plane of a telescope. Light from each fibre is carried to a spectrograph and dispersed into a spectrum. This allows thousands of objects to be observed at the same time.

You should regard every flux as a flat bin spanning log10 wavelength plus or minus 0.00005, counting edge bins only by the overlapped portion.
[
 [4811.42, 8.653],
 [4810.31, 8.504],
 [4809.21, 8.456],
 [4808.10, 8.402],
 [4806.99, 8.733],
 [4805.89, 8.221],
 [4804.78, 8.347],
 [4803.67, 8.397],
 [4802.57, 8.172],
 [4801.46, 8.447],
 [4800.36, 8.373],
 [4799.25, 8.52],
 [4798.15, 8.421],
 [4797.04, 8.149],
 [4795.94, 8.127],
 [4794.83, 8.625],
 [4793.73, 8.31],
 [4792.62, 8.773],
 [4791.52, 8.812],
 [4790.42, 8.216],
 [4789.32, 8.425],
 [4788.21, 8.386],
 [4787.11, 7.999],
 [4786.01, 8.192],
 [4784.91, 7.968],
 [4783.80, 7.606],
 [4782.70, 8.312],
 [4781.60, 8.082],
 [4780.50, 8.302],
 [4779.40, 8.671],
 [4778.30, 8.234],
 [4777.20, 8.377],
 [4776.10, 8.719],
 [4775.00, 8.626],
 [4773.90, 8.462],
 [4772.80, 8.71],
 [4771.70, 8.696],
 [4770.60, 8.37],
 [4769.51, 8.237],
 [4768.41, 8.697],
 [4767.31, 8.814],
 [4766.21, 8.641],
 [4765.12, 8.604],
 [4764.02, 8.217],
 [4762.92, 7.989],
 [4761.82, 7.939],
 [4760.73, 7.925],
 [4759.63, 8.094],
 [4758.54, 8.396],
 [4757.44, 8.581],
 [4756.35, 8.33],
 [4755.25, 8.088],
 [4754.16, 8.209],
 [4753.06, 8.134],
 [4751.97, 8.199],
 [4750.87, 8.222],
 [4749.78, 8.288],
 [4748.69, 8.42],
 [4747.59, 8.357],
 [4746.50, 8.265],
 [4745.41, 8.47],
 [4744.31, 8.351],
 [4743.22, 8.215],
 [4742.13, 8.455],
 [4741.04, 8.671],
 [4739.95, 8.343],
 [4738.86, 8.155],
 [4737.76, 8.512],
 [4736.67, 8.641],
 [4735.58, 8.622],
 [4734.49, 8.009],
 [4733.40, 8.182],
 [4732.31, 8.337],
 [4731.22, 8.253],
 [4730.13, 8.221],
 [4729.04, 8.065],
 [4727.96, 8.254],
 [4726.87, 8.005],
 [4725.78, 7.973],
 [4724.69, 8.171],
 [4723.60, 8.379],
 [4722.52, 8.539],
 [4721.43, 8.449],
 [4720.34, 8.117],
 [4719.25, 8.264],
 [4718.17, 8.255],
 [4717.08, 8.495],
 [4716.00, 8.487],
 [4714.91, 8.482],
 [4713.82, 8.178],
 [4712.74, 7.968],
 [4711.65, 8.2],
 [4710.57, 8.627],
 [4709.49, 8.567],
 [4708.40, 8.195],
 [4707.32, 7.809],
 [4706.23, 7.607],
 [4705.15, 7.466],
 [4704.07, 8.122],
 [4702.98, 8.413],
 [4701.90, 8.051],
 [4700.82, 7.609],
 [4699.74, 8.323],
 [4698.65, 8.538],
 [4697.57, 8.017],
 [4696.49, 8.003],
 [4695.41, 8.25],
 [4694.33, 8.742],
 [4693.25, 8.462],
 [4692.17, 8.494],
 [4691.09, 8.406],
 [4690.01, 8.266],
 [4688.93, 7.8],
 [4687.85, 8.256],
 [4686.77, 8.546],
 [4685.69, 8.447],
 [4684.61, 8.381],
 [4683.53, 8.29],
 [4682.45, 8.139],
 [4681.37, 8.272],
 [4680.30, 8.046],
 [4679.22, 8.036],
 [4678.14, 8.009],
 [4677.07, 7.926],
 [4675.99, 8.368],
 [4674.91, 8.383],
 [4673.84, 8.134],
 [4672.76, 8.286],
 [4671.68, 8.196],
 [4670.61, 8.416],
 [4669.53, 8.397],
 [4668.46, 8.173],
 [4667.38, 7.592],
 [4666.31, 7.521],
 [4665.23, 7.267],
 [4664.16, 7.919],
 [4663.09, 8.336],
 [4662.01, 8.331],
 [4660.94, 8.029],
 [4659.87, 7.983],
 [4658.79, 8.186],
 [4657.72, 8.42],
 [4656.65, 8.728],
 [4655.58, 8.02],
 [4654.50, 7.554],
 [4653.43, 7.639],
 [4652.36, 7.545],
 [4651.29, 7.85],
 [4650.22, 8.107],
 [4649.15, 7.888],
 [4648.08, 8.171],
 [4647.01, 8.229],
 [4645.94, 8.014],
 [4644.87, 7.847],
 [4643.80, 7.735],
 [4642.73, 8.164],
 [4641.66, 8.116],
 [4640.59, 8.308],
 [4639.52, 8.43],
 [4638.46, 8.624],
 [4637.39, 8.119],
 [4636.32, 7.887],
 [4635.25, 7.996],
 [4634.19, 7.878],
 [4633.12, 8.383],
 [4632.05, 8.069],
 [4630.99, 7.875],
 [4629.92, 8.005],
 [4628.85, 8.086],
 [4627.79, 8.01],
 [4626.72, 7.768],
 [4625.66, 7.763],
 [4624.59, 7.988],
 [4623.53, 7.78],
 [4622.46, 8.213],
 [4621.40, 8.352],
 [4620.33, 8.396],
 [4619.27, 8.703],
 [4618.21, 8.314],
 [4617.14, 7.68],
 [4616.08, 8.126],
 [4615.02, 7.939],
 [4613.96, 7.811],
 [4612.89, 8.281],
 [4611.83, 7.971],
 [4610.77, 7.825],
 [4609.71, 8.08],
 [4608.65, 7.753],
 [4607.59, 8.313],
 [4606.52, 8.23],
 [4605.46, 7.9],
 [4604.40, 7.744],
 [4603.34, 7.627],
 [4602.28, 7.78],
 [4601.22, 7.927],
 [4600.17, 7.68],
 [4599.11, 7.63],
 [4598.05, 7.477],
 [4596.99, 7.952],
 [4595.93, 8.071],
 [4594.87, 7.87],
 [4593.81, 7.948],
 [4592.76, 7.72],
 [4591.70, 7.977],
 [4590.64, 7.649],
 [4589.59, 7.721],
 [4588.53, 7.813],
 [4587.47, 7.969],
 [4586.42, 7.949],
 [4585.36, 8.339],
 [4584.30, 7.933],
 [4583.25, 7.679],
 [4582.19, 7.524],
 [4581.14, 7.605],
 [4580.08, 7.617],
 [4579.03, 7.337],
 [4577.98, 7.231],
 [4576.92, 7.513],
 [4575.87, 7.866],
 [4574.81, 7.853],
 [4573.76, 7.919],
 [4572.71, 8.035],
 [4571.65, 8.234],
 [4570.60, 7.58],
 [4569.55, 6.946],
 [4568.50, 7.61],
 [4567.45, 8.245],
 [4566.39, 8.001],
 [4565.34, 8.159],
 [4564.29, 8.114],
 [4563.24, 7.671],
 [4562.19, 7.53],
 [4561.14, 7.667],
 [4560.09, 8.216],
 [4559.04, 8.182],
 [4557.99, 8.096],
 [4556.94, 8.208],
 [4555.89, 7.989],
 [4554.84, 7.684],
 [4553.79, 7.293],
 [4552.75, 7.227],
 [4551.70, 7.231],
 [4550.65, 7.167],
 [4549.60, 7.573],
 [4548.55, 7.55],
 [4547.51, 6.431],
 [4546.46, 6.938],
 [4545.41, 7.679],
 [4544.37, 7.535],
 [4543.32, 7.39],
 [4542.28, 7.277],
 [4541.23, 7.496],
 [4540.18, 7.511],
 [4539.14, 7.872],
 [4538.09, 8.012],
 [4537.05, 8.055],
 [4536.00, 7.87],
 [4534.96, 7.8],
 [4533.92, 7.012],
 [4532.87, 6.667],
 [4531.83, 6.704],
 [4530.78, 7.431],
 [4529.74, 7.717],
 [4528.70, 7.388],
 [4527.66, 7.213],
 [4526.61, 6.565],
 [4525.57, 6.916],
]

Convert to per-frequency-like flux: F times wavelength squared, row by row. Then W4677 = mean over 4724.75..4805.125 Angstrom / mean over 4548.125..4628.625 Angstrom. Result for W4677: 1.14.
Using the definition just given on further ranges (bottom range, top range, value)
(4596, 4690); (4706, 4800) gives 1.08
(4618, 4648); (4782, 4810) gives 1.10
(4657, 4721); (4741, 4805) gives 1.06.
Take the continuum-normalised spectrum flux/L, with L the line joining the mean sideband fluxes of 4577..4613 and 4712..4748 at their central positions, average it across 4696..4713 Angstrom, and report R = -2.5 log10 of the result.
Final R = 0.016 mag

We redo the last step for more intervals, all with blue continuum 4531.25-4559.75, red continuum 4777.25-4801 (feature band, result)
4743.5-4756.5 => -0.01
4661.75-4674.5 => -0.02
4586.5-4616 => -0.03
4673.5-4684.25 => -0.03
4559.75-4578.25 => -0.03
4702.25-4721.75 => -0.02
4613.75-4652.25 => -0.04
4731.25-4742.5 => -0.03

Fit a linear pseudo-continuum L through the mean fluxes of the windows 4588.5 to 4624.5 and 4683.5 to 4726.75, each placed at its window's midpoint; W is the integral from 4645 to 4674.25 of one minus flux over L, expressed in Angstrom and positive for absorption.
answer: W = 0.3 Angstrom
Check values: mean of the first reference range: 7.95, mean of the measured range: 8.03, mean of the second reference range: 8.24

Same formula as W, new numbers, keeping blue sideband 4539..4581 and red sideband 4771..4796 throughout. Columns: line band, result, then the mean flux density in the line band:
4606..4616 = -0.28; 8.02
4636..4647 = -0.31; 8.13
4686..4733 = -0.54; 8.23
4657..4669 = -0.02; 7.99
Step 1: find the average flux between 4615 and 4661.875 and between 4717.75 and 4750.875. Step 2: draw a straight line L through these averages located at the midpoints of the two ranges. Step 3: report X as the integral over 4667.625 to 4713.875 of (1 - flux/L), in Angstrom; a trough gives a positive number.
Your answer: 0.0 Angstrom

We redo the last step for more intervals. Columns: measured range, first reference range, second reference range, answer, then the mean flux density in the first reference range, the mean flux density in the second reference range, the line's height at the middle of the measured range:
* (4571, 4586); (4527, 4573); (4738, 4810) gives -0.1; 7.59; 8.35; 7.69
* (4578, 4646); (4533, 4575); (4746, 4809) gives -1.0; 7.66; 8.35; 7.84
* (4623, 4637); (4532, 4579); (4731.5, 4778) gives -0.1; 7.63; 8.37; 7.91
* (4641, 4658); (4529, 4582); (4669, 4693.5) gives 0.2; 7.61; 8.25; 8.09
